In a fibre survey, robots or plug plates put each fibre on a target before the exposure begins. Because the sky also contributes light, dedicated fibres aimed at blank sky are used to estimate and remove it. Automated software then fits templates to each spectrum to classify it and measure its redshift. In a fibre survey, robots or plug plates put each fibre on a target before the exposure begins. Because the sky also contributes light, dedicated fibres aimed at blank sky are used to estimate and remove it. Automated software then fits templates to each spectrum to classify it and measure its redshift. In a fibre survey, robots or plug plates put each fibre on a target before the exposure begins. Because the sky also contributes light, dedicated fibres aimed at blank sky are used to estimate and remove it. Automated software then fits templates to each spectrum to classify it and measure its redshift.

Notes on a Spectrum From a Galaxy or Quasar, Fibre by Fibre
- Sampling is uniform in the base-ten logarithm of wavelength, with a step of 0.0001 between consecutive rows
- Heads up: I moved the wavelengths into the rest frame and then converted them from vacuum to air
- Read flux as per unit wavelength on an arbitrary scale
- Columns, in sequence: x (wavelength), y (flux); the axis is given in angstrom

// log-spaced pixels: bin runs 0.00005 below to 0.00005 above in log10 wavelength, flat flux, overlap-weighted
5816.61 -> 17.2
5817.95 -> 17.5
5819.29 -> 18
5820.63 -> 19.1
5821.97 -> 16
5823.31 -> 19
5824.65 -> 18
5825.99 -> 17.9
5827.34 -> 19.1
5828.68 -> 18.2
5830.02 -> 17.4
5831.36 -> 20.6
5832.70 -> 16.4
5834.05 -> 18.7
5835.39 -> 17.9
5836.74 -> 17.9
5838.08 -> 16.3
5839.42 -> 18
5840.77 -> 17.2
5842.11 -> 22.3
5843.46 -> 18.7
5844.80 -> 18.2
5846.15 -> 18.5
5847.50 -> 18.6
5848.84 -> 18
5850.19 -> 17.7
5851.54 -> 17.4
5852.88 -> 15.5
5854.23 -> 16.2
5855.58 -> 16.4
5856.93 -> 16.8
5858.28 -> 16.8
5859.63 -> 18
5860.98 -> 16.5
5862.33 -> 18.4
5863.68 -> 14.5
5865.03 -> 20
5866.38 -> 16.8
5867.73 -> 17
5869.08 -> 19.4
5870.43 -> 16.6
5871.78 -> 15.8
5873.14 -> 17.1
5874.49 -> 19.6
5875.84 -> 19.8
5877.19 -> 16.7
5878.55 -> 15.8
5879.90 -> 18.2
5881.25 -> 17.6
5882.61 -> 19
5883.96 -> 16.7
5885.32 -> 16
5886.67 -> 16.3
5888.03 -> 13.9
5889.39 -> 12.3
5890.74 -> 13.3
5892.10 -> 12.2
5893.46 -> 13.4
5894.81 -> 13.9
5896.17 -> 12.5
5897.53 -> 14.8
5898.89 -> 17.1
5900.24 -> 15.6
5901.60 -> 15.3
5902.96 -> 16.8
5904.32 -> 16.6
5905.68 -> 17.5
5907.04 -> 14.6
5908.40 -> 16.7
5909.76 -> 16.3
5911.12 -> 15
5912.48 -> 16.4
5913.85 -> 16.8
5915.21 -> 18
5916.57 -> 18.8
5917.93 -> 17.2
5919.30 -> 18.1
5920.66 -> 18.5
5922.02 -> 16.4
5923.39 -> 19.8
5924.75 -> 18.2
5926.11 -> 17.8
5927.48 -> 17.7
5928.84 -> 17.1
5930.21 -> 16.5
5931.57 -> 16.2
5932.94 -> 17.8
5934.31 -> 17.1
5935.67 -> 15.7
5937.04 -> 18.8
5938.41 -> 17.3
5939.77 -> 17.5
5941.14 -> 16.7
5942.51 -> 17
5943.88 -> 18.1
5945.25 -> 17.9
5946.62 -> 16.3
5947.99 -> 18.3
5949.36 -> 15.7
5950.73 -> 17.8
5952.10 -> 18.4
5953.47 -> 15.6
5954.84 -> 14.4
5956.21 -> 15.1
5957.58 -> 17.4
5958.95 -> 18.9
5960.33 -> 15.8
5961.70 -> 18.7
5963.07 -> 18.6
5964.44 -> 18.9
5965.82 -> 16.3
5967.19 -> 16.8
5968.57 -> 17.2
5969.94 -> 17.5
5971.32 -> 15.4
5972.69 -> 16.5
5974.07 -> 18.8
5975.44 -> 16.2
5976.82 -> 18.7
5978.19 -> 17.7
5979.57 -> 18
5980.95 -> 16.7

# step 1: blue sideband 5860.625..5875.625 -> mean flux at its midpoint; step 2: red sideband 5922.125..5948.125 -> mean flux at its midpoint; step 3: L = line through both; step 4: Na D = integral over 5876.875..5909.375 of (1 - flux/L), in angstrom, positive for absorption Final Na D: 3.6 angstrom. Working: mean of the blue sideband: 17.5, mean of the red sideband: 17.4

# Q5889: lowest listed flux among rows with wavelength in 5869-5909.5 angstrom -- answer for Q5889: 12.2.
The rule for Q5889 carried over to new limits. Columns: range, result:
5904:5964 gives 14.4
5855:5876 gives 14.5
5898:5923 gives 14.6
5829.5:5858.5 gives 15.5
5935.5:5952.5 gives 15.7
